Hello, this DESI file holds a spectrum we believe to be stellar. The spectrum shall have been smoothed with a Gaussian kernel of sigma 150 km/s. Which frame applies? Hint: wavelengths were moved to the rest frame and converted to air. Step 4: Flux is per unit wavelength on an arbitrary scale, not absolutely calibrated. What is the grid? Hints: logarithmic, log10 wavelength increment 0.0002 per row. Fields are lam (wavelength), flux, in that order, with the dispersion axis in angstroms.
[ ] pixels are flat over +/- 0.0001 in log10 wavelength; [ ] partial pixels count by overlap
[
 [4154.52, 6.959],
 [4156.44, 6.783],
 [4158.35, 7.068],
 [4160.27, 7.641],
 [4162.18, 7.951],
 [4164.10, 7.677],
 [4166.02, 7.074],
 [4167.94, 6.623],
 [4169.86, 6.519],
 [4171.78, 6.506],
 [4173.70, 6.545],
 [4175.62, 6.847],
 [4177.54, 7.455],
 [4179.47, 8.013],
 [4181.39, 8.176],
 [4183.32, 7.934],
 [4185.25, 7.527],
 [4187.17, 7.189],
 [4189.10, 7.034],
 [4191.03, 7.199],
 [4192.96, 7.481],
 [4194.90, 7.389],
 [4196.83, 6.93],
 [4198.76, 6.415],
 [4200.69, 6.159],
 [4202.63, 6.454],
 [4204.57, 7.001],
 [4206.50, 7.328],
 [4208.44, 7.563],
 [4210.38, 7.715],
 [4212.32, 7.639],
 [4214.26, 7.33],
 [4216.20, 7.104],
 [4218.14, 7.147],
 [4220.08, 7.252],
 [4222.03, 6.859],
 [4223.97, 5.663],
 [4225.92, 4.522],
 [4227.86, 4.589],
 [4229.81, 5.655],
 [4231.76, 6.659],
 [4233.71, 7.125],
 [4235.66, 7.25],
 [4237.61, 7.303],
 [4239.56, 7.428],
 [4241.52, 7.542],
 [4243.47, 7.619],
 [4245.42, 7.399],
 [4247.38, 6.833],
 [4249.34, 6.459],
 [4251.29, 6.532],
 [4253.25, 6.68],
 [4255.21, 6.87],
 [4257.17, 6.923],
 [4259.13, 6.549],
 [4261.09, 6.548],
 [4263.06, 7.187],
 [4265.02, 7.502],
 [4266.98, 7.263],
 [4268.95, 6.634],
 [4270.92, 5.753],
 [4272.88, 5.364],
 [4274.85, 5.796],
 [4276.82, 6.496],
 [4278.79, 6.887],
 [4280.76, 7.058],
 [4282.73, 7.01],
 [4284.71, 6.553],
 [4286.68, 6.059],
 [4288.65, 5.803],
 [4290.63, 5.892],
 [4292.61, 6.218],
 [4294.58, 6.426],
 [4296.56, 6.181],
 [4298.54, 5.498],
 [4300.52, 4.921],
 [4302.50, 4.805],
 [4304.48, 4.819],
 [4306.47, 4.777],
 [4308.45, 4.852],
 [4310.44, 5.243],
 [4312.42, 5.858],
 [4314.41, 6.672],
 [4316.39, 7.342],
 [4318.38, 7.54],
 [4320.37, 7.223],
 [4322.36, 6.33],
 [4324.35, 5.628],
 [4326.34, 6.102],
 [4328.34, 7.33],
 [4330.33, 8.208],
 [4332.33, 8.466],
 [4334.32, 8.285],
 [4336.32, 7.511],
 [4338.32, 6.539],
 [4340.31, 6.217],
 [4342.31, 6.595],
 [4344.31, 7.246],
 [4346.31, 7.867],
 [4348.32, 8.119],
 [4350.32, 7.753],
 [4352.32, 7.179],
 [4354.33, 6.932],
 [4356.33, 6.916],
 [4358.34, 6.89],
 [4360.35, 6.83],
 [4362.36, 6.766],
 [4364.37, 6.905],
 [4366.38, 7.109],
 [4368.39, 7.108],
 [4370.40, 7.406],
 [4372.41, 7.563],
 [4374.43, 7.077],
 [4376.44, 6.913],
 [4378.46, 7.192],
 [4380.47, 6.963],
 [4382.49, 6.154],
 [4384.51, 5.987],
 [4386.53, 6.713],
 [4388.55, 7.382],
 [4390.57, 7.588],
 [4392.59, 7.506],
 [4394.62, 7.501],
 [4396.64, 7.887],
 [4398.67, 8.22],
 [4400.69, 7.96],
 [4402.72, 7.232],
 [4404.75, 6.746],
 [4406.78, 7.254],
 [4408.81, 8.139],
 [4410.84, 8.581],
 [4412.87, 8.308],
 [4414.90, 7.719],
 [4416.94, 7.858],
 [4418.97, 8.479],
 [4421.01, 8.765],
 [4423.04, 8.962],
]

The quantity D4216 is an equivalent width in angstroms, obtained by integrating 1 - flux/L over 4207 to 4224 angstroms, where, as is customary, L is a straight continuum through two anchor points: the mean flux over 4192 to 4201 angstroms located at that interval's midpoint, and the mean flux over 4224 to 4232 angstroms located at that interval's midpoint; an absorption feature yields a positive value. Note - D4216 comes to -3.7 angstroms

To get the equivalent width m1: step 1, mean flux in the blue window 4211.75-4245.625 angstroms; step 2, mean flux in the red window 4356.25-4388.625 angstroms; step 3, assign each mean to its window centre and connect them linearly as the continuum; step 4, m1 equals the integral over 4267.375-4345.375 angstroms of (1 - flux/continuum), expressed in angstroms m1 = 5.4 angstroms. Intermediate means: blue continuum 6.76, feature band 6.37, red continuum 6.92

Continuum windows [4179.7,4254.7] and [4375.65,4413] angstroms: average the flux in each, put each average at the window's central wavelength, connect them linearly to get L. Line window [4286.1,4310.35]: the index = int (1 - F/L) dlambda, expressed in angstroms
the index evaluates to 5.6 angstroms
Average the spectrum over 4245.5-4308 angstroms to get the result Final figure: 6.27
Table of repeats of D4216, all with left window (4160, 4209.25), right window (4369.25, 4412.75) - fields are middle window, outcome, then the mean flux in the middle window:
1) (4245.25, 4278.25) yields 2.82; 6.62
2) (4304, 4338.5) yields 3.15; 6.62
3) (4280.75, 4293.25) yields 1.62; 6.32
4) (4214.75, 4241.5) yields 2.42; 6.56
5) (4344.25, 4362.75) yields 0.13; 7.26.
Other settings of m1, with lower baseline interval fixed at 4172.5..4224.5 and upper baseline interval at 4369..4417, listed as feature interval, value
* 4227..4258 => 1.8 angstroms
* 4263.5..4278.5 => 1.7 angstroms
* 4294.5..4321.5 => 5.4 angstroms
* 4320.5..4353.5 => 0.6 angstroms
